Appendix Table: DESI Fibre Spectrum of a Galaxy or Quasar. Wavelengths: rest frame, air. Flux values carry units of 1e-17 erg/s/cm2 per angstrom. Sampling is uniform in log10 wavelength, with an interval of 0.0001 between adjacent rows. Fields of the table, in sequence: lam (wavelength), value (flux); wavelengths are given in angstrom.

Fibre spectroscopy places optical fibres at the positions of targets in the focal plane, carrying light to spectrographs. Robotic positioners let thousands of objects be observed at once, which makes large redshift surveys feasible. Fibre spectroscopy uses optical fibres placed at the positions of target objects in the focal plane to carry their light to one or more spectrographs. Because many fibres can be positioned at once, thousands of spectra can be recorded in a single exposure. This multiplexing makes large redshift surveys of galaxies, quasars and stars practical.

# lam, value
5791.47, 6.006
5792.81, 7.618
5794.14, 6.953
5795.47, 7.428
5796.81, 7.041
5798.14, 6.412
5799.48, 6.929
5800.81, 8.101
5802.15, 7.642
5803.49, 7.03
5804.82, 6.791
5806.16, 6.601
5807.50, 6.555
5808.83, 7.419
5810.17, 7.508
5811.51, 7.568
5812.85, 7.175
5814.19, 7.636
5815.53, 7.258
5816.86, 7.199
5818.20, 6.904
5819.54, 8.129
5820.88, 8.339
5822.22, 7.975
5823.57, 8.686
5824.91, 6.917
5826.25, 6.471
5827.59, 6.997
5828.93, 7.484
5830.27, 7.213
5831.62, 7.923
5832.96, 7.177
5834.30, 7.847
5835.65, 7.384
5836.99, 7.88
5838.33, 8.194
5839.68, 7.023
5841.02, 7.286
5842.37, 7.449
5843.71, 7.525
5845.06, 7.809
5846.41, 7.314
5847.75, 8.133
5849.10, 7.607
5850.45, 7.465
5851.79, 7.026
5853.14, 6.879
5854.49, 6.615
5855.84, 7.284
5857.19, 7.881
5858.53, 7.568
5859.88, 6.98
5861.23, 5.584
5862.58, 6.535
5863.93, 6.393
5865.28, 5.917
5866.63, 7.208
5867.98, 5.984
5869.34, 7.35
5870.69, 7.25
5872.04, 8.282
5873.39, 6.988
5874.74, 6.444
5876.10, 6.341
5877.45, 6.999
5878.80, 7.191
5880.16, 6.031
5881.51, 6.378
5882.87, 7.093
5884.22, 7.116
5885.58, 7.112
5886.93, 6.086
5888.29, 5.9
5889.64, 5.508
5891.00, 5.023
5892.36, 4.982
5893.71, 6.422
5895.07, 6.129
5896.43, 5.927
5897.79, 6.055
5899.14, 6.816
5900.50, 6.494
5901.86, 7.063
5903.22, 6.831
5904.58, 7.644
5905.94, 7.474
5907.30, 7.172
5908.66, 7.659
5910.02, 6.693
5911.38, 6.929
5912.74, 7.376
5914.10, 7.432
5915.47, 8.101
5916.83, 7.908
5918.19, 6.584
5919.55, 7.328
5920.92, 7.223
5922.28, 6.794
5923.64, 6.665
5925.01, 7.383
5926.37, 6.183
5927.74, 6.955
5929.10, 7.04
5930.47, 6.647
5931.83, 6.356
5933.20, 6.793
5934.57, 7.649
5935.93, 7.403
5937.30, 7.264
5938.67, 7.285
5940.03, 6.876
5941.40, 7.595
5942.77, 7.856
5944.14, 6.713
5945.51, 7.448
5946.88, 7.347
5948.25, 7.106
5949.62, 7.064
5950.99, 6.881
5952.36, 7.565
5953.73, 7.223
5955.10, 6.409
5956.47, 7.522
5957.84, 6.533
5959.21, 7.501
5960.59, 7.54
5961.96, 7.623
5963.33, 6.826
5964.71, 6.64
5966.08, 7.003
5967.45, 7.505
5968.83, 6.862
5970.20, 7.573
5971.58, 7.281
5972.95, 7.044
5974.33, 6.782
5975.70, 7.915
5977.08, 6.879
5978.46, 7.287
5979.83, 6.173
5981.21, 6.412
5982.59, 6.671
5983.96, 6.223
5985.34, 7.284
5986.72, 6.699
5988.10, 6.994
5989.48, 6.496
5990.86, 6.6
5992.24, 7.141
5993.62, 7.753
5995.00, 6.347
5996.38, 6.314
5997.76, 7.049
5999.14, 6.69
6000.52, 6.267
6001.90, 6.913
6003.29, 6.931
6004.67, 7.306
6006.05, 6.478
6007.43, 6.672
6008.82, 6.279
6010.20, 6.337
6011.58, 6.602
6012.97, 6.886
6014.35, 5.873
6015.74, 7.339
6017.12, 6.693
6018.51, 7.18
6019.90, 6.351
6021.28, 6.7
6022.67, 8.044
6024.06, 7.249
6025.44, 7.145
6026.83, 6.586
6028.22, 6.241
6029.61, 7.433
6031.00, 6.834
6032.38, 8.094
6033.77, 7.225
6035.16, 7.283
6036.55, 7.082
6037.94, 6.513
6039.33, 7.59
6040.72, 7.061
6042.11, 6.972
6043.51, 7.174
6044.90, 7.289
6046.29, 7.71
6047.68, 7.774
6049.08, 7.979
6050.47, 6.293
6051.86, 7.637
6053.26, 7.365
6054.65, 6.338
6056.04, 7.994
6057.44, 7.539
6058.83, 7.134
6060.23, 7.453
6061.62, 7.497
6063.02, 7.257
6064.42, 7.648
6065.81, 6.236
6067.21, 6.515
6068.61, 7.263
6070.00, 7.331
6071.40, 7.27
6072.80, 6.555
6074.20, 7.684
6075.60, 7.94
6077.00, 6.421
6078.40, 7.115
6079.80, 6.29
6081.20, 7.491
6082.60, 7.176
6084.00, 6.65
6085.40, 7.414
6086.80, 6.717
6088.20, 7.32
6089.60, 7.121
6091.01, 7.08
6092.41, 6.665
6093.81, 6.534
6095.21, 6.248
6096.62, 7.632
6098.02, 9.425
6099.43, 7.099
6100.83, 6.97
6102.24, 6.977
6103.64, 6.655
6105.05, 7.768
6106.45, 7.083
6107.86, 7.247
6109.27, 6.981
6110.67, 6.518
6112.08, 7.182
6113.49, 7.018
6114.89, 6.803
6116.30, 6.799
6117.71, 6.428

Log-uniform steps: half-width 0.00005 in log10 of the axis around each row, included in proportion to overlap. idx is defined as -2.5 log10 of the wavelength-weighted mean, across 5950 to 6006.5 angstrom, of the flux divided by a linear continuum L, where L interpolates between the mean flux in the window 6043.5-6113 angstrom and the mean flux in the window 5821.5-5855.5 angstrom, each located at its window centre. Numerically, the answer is 0.05 mag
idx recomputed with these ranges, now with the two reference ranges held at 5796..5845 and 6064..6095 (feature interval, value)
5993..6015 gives 0.070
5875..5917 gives 0.091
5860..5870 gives 0.137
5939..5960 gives 0.002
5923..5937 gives 0.047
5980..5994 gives 0.056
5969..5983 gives 0.024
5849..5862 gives 0.041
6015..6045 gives -0.002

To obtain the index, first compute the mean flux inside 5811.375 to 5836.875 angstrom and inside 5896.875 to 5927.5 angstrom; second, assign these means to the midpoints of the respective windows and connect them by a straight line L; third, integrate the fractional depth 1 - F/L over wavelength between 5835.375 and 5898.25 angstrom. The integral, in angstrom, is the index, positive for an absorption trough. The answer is 3.9 angstrom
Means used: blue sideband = 7.5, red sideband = 7.07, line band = 6.84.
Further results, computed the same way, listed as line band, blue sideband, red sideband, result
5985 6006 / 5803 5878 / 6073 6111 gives 0.97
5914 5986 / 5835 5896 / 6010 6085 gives -1.17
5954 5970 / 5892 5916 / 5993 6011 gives -0.78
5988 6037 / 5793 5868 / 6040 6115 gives 2.17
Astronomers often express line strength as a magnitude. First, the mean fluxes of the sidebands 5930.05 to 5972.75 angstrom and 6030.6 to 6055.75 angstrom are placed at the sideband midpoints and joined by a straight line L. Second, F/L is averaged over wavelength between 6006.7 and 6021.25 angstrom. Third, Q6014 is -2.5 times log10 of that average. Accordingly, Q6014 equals 0.09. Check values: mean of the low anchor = 7.16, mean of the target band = 6.63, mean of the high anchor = 7.25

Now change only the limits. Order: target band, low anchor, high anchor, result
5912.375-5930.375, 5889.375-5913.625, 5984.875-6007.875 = -0.077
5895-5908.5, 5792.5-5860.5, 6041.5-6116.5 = 0.075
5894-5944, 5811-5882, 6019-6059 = 0.028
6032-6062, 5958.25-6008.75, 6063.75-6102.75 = -0.041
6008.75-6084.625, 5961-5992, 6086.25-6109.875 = -0.004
